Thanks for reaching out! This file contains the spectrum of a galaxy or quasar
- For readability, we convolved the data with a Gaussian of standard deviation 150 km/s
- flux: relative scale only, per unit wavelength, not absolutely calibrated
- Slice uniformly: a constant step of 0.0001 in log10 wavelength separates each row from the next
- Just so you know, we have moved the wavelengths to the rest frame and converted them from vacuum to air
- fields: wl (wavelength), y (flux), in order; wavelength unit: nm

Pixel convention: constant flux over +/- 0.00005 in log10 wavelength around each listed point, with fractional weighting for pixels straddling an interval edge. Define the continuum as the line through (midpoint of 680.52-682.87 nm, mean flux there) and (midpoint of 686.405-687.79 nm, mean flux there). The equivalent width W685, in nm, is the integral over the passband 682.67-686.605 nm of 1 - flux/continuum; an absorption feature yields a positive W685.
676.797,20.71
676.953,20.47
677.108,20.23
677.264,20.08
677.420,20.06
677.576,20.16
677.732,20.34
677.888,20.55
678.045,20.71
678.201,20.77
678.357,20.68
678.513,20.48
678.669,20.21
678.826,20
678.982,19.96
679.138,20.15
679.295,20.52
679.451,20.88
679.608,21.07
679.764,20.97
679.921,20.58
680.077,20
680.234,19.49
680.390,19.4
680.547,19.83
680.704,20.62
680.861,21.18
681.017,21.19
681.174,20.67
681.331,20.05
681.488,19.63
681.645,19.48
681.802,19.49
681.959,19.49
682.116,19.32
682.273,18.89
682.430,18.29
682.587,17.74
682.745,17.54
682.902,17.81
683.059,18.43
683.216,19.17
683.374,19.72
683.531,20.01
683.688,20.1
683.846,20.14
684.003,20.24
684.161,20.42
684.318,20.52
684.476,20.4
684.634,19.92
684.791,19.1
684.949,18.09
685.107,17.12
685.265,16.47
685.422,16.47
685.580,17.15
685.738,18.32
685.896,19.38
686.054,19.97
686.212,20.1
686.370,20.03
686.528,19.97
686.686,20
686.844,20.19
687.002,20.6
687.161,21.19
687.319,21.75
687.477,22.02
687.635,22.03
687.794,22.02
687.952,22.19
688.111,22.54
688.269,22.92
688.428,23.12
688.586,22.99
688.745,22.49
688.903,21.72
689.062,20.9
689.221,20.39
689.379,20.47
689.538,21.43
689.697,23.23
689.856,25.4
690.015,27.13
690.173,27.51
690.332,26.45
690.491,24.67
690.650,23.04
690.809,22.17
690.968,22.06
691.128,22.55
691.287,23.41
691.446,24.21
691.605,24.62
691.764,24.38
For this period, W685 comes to 0.24 nm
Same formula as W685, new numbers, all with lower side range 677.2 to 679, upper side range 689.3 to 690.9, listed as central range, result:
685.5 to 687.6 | 0.268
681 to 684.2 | 0.351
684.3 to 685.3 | 0.163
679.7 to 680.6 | 0.041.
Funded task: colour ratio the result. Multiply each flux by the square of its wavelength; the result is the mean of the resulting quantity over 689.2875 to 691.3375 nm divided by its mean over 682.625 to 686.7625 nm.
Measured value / 1.27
